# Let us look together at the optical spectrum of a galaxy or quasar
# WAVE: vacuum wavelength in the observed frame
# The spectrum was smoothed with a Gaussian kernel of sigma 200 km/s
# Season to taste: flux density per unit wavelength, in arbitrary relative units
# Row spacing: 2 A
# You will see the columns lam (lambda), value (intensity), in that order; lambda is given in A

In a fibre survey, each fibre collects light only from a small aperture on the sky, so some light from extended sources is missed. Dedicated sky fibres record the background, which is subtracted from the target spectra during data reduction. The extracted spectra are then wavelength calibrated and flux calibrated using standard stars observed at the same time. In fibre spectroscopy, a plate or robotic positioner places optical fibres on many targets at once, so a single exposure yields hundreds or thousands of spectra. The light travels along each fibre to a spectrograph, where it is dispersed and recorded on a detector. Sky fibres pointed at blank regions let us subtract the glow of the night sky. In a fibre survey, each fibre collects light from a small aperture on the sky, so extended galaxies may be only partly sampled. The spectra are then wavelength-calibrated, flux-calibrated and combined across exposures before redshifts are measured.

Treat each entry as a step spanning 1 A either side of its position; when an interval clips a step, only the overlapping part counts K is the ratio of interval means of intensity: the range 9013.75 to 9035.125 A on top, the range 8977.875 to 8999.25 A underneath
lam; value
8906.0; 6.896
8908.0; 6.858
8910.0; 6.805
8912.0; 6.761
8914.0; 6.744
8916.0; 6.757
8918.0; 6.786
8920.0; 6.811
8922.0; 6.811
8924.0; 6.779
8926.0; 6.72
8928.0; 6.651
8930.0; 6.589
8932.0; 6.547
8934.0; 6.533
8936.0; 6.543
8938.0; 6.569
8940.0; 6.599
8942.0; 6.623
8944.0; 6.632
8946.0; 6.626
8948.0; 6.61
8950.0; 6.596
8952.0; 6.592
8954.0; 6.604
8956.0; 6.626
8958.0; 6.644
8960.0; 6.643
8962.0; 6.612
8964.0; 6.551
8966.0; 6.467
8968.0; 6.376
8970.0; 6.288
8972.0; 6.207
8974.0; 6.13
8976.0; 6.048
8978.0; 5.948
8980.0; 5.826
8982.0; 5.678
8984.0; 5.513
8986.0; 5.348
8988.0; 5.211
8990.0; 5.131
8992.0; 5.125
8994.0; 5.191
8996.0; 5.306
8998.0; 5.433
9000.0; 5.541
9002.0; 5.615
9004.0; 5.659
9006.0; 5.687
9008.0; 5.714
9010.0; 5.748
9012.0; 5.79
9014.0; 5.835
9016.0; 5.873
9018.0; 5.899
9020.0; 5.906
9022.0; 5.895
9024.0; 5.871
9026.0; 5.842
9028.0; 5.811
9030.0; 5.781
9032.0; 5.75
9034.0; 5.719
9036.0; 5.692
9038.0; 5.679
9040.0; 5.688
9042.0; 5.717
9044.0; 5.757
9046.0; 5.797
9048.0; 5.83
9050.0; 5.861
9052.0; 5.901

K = 1.08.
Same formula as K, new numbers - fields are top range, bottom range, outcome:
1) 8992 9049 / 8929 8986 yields 0.89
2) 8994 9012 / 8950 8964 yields 0.84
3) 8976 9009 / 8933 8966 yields 0.84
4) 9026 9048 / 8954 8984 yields 0.92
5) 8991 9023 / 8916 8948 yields 0.85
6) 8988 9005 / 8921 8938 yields 0.81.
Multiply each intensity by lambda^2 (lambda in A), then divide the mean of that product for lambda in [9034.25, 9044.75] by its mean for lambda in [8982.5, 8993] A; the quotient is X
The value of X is 1.09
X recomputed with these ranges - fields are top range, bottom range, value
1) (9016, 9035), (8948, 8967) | 0.90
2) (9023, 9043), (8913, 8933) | 0.88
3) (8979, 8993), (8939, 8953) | 0.82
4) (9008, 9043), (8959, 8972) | 0.91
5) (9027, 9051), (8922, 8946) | 0.89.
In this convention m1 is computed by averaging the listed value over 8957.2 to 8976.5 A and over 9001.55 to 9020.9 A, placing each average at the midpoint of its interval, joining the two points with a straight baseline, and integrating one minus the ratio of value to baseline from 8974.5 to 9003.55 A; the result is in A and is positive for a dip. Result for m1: 2.8 A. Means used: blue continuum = 6.4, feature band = 5.51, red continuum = 5.78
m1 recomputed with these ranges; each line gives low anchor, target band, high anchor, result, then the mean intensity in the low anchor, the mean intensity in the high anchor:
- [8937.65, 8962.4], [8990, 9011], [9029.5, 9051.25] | 2.21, 6.61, 5.75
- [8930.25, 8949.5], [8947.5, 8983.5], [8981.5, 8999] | -2.43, 6.59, 5.32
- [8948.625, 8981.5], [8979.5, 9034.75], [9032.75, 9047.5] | 3.45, 6.38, 5.73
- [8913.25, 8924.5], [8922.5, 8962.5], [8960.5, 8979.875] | -0.43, 6.78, 6.28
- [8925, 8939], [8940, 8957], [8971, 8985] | -0.71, 6.59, 5.91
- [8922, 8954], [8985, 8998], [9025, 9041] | 1.89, 6.62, 5.75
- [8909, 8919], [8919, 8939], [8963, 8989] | -0.24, 6.77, 5.97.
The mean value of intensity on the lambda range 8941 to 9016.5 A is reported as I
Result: 6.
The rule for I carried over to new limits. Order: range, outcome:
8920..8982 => 6.49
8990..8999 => 5.25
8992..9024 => 5.66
